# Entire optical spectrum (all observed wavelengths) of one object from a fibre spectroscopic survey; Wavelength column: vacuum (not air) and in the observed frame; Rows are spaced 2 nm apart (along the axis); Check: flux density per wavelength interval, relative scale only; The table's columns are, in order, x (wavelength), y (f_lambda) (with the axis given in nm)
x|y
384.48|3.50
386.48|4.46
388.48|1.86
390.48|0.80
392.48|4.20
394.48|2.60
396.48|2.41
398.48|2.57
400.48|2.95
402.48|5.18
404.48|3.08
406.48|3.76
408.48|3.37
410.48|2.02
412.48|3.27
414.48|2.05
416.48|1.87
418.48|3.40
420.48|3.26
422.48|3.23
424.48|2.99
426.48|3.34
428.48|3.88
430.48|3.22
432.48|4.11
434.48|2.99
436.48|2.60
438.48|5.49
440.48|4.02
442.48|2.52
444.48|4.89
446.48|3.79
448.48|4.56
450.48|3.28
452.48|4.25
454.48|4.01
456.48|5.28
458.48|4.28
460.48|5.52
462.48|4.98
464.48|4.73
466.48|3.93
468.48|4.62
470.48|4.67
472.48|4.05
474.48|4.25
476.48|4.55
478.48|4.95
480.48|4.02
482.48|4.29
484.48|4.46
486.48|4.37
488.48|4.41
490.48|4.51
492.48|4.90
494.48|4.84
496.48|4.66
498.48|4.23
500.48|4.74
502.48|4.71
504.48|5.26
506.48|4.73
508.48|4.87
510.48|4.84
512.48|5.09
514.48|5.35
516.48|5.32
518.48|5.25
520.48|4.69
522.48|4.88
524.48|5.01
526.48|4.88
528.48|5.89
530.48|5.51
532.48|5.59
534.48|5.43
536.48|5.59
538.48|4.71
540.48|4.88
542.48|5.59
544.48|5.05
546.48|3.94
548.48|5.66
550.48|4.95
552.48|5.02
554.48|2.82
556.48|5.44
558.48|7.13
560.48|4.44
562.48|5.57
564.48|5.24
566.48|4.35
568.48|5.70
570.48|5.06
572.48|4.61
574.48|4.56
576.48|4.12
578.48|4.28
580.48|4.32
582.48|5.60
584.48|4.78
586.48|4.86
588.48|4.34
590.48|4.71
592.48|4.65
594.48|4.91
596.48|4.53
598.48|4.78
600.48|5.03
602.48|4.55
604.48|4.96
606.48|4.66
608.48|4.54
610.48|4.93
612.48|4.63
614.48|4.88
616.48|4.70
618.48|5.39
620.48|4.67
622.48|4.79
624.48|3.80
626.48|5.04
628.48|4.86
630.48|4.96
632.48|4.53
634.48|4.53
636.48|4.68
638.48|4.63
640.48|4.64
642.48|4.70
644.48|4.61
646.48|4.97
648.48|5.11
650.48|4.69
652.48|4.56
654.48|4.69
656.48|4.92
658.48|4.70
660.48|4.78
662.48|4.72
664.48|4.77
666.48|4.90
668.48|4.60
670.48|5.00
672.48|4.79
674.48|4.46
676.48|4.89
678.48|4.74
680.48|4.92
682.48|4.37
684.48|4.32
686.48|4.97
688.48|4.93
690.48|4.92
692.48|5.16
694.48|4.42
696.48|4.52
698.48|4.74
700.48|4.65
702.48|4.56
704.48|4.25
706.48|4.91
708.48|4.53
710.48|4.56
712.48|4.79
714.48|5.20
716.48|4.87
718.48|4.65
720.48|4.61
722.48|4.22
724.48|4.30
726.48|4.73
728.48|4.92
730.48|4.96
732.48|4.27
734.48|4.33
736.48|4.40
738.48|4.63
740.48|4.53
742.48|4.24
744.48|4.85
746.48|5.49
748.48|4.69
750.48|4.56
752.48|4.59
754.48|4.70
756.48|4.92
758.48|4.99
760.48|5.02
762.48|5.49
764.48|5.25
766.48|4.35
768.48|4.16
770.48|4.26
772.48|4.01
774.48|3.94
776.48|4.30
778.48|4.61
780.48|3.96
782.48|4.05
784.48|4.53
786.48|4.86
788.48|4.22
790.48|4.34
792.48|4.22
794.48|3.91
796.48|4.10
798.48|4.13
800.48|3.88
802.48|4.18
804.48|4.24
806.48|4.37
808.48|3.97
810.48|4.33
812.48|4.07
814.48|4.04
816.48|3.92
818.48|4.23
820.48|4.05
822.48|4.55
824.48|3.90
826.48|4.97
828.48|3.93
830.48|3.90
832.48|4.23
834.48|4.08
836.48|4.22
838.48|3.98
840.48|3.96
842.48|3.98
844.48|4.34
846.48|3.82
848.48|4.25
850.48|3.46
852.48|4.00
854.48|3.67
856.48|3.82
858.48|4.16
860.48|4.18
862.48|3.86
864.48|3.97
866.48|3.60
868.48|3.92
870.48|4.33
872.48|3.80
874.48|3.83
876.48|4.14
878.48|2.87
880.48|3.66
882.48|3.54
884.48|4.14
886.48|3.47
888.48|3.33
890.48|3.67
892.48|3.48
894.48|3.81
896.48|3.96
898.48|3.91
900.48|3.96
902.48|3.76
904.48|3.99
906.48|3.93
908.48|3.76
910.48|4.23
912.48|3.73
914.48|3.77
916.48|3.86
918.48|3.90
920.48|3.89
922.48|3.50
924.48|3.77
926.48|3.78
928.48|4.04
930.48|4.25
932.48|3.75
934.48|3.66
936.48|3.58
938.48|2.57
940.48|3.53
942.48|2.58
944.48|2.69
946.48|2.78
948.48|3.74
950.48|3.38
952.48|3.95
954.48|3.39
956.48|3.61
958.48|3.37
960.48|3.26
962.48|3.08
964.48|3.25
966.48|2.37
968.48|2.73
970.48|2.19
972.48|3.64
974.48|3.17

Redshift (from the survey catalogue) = 0.14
